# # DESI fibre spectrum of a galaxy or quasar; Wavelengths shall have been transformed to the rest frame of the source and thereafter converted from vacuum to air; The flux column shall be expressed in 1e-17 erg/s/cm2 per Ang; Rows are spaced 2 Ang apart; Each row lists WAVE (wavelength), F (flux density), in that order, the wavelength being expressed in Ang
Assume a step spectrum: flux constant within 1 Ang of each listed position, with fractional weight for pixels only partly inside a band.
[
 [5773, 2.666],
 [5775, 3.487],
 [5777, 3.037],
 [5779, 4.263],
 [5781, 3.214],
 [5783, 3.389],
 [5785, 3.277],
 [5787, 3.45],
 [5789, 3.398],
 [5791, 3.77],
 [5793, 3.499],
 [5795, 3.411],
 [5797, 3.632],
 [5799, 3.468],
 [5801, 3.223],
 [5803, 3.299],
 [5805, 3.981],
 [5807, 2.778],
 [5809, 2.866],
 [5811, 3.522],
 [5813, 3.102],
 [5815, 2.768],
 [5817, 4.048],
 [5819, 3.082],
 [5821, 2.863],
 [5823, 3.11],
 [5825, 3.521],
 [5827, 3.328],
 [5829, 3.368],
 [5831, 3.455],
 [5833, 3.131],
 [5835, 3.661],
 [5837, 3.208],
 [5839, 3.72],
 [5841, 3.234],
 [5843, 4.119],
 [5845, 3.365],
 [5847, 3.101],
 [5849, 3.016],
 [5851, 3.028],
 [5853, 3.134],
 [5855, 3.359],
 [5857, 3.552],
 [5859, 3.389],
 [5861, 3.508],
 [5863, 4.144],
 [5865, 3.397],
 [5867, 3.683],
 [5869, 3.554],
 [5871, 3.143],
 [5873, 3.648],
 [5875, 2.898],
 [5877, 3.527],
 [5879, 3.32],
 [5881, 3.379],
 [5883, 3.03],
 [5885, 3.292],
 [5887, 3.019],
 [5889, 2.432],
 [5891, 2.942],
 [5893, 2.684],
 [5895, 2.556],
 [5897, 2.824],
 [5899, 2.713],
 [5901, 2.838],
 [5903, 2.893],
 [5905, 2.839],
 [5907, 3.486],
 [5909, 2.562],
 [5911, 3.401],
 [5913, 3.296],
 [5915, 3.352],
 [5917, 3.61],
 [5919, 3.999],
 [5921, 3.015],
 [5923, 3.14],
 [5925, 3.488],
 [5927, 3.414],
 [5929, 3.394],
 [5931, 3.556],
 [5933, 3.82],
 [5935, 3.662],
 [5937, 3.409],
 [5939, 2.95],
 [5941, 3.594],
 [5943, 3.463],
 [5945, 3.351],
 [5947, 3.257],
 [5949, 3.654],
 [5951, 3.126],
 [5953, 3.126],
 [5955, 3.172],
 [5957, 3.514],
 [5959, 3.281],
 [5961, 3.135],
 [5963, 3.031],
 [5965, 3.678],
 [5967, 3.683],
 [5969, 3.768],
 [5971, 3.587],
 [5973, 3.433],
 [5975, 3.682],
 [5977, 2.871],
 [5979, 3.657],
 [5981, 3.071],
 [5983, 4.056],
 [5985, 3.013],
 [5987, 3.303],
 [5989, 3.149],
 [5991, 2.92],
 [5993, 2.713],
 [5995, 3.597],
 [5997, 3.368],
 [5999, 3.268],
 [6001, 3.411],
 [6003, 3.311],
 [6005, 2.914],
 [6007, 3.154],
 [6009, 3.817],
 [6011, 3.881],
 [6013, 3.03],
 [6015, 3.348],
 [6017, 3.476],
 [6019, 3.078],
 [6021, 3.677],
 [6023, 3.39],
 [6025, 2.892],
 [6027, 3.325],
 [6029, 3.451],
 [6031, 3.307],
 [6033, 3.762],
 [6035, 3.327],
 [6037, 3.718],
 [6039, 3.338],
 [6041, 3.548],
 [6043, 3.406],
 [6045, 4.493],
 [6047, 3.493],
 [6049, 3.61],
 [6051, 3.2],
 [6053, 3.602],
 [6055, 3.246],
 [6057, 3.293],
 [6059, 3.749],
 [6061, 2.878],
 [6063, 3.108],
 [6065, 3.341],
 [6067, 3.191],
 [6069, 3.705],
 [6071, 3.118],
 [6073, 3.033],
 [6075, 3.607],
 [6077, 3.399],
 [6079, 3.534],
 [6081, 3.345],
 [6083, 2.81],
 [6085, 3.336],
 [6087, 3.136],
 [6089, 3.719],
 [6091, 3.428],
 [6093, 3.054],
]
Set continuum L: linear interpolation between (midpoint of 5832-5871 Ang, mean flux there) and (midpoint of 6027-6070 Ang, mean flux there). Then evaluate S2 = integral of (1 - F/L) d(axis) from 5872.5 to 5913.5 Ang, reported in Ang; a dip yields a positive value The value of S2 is 5.0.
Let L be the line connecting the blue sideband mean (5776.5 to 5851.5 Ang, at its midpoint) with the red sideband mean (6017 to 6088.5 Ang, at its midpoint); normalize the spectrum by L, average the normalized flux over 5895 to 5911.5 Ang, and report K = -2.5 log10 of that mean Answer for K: 0.16 mag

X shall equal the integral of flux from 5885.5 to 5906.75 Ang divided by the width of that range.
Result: 2.81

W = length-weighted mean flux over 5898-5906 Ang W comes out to 2.82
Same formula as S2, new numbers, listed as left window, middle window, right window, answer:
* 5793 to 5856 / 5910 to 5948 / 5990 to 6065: -0.9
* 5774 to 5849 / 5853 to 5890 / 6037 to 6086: 0.4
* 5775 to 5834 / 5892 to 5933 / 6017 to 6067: 2.6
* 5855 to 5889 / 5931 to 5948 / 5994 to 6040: -0.3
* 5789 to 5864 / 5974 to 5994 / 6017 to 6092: 0.9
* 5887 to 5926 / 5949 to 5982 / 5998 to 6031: -1.7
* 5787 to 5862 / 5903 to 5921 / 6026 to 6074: 0.6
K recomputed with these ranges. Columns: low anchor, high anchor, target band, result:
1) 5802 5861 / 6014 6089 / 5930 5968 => -0.01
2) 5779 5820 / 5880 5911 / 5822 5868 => -0.08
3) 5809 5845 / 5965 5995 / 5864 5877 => -0.01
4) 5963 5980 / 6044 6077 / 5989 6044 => 0.04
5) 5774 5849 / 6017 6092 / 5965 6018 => 0.01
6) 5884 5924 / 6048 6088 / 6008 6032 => -0.05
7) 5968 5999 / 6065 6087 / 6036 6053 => -0.09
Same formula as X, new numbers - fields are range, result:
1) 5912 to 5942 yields 3.45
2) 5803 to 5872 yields 3.36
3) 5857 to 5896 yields 3.25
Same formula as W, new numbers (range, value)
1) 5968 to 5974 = 3.6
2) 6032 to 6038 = 3.6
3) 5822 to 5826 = 3.32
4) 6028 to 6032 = 3.38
